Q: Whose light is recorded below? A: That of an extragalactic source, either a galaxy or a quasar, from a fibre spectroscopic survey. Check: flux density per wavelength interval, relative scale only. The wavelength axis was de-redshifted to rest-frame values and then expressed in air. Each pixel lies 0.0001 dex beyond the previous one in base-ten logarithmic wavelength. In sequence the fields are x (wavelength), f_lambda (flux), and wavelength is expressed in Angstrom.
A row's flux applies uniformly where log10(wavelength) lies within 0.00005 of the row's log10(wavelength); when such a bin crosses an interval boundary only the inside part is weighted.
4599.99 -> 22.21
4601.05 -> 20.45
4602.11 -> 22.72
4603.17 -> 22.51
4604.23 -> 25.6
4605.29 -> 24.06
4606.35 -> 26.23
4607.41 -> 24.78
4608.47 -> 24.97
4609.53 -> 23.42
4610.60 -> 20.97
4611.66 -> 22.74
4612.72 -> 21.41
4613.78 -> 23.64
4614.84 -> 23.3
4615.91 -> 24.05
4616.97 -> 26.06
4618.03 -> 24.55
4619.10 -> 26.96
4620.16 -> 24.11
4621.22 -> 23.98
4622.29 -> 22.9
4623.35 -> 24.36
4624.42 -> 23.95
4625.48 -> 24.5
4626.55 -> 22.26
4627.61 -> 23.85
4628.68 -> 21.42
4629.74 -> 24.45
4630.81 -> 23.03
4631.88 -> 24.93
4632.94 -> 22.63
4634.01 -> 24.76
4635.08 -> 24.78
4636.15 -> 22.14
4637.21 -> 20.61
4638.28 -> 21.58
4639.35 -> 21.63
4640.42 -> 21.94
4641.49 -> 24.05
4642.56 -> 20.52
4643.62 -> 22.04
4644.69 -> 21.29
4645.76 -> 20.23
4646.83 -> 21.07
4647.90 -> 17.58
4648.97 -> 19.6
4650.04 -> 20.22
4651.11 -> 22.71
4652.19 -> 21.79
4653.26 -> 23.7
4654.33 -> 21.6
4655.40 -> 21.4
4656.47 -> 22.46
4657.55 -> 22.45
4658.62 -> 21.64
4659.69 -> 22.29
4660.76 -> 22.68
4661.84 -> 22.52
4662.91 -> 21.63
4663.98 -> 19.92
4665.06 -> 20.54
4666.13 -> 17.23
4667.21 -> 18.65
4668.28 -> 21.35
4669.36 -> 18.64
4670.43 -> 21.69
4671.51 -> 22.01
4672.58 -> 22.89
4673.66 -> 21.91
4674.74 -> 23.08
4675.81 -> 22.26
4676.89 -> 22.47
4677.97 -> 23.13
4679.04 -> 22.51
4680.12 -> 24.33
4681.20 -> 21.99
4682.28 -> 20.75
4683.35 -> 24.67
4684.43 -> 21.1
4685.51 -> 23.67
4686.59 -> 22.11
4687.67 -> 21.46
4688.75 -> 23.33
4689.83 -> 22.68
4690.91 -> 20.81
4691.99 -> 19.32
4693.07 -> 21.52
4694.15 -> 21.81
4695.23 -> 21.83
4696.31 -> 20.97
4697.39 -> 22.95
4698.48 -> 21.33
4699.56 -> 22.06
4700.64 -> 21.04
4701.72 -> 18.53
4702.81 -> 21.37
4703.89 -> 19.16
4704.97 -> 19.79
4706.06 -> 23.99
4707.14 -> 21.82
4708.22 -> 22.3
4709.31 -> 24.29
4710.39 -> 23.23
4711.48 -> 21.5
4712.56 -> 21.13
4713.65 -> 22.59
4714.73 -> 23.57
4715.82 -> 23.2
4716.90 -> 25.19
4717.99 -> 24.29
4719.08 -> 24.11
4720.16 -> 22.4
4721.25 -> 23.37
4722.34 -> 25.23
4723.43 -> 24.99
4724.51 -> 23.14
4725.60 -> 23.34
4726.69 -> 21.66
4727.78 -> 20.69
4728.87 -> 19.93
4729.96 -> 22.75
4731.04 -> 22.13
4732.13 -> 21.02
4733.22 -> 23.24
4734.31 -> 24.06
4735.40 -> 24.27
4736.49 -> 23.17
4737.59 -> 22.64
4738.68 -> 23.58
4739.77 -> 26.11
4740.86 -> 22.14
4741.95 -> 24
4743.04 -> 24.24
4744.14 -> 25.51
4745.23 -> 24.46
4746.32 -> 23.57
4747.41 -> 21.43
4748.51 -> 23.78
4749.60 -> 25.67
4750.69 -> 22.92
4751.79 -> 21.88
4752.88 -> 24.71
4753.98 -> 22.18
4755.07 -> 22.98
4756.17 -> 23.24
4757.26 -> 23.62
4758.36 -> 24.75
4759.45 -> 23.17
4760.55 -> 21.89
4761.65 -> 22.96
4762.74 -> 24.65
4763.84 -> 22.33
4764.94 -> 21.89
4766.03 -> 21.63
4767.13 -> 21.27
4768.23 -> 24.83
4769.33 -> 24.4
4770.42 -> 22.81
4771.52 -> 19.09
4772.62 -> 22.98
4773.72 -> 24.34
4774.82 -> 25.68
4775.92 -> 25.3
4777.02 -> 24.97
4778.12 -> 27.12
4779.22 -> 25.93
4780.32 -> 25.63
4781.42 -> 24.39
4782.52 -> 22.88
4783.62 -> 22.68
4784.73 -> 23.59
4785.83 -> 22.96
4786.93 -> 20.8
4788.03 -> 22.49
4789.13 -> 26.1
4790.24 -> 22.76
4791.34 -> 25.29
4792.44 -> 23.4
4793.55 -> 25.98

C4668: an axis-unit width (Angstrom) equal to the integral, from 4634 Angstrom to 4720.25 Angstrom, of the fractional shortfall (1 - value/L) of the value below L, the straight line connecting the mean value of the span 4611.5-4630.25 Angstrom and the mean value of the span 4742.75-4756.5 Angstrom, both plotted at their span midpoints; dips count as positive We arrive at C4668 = 6.78 Angstrom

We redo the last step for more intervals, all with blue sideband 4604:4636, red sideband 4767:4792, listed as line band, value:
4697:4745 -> 2.3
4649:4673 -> 2.6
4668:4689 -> 1.4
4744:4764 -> 0.4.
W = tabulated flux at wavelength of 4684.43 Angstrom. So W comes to 21.1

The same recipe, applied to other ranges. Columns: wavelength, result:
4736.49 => 23.17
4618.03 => 24.55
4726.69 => 21.66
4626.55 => 22.26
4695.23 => 21.83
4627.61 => 23.85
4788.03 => 22.49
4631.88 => 24.93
